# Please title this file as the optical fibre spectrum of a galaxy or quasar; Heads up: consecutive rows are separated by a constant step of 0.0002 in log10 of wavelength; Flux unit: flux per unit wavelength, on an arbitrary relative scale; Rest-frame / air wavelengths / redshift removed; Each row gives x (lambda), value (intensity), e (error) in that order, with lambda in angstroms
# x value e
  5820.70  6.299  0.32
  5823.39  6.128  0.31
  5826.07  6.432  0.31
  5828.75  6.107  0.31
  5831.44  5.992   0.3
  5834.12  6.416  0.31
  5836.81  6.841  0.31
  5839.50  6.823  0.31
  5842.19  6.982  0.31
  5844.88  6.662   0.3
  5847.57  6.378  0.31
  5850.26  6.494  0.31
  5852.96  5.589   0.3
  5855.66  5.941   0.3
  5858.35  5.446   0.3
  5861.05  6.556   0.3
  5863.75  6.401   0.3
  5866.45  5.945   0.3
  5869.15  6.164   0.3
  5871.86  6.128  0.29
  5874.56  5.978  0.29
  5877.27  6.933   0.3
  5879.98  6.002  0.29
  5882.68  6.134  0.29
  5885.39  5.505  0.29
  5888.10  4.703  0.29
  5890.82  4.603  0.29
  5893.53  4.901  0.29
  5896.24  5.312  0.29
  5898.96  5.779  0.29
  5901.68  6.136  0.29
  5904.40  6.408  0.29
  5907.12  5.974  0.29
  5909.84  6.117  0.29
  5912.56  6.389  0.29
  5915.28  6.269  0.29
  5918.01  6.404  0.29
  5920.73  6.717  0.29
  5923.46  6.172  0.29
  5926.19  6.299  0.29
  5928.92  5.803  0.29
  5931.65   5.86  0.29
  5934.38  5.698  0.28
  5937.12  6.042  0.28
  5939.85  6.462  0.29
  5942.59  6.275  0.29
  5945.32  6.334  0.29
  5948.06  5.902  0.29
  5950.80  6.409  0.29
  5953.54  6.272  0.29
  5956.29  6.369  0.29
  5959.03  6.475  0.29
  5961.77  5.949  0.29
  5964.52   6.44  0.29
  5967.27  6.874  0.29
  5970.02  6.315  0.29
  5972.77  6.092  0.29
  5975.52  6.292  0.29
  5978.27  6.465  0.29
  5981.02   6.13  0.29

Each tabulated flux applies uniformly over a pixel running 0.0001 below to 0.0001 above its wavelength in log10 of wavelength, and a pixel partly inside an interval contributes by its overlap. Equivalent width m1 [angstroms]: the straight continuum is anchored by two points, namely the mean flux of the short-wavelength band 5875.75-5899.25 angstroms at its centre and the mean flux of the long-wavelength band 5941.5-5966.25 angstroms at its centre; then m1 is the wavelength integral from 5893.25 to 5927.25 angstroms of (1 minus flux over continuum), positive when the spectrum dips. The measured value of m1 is -1.8 angstroms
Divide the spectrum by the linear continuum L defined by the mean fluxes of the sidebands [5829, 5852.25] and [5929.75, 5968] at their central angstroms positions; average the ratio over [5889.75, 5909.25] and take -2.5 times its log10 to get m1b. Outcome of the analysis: 0.13 mag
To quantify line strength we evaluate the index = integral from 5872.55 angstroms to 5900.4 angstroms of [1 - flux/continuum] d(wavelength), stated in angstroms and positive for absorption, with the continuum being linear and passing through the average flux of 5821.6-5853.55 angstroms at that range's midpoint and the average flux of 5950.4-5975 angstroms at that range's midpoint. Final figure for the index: 3.5 angstroms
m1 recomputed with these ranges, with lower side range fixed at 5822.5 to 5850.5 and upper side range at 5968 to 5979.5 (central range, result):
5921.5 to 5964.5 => 1.3 angstroms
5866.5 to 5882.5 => 0.6 angstroms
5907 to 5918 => 0.3 angstroms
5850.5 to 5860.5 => 1.0 angstroms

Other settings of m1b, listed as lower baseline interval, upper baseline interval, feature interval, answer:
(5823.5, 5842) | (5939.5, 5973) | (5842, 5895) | 0.082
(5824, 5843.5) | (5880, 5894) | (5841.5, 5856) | -0.032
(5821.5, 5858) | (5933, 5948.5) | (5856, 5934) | 0.047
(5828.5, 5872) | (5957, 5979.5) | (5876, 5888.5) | 0.066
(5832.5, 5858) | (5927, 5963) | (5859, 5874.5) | 0.031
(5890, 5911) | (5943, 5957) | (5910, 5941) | -0.040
